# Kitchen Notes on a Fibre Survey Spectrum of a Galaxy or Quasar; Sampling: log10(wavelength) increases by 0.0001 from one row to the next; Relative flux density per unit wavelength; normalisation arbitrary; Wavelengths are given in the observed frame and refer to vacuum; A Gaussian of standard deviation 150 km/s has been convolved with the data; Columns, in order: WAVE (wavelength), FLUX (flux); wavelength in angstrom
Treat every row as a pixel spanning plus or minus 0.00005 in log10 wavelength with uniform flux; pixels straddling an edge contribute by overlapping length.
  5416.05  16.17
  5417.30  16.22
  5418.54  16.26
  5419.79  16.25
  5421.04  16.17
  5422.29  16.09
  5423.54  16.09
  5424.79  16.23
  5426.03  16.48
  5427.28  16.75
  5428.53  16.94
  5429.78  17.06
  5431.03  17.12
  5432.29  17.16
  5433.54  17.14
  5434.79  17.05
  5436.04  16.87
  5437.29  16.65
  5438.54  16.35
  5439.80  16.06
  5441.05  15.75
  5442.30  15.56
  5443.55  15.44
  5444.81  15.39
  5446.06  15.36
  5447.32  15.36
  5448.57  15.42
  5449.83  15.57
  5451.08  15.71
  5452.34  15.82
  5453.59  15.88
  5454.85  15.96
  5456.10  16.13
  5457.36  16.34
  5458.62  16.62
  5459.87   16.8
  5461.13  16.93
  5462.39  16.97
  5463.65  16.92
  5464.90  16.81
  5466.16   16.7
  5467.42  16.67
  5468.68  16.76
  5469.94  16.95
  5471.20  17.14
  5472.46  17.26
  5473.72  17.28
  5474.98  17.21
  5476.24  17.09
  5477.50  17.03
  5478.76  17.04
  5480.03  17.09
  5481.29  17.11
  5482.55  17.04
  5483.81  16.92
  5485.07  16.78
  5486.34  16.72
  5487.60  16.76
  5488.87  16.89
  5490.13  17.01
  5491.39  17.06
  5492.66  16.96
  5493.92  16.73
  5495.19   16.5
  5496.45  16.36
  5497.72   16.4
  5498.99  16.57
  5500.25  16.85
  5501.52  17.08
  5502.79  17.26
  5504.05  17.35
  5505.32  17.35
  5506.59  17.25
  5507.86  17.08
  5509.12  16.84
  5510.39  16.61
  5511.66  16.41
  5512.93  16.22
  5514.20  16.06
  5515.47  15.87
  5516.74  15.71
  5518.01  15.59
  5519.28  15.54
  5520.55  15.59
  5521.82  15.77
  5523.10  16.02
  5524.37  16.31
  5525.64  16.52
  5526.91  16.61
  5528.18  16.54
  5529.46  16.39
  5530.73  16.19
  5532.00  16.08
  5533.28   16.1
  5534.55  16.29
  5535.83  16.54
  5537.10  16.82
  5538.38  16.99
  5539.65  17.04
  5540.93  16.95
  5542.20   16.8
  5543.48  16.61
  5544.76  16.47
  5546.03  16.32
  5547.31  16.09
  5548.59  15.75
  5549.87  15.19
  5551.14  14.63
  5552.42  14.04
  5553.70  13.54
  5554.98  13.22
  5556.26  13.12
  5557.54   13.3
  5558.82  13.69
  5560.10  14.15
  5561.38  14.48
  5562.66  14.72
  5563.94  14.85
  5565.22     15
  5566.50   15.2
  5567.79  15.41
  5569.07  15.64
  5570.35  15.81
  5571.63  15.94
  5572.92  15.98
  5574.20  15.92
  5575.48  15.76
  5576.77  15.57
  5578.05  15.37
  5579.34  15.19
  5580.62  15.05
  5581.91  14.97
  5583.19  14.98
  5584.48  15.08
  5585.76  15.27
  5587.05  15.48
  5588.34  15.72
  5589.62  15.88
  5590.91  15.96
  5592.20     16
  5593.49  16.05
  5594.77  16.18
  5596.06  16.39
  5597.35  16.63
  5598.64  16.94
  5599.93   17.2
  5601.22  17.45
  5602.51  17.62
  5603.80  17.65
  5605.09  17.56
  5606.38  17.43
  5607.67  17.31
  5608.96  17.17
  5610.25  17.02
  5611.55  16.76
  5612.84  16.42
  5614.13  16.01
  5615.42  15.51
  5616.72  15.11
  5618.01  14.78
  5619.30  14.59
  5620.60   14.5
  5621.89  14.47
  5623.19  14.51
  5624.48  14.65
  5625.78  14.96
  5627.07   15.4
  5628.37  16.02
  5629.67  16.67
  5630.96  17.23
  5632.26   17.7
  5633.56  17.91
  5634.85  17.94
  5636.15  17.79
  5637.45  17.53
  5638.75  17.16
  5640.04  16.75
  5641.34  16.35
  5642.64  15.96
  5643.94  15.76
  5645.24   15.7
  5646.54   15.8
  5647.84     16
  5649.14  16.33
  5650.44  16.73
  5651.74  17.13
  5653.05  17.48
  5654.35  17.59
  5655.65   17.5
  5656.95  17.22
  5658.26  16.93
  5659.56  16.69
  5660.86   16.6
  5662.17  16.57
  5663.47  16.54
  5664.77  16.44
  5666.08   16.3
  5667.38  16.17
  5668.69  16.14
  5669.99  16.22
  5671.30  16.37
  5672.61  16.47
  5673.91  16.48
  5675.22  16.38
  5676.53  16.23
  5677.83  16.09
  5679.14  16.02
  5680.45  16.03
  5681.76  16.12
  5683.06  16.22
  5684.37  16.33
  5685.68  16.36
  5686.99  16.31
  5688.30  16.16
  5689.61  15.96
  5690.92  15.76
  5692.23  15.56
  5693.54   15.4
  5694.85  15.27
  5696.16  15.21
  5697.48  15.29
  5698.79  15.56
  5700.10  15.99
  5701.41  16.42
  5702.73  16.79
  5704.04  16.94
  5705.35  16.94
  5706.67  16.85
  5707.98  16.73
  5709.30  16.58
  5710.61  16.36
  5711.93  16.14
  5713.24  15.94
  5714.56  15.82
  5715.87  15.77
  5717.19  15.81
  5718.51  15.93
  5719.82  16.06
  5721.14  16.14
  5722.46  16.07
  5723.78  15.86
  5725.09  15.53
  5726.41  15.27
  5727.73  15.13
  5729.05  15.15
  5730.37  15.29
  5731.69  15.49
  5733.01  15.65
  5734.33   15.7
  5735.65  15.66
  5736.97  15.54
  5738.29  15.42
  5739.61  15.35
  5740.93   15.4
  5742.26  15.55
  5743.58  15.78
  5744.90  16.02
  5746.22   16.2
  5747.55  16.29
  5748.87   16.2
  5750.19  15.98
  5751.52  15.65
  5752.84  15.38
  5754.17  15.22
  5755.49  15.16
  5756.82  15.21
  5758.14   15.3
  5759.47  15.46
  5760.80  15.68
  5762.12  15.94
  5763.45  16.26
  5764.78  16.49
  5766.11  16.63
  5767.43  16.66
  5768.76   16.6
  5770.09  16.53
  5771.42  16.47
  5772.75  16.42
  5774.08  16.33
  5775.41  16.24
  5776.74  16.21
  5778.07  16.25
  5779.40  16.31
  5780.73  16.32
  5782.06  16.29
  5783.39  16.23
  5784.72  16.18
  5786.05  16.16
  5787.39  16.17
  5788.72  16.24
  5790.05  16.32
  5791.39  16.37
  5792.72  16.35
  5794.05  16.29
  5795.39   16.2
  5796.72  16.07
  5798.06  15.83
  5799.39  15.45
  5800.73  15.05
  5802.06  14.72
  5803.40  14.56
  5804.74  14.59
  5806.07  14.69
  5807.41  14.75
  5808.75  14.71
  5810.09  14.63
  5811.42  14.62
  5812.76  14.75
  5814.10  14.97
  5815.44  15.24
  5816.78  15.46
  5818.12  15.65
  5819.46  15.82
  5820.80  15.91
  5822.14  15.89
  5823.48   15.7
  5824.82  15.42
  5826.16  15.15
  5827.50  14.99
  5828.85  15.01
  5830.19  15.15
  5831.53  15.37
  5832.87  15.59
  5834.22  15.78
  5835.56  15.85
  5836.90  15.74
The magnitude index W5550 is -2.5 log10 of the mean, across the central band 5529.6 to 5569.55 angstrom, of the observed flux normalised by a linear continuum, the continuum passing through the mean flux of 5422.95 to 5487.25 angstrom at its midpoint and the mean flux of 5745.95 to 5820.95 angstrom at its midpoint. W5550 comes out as 0.06 mag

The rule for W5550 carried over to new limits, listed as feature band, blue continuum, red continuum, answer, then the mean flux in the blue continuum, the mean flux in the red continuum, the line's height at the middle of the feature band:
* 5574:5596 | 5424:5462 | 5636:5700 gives 0.05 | 16.3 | 16.3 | 16.3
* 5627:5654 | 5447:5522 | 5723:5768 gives -0.05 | 16.6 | 15.7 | 16.1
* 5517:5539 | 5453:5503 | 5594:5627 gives 0.02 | 16.8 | 16.2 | 16.6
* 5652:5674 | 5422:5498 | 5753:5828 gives -0.04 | 16.6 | 15.7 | 16.1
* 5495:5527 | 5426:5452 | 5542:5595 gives -0.05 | 16.2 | 15.2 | 15.7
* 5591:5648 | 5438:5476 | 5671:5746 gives -0.02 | 16.3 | 15.9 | 16.1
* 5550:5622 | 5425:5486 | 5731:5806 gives 0.05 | 16.6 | 15.9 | 16.3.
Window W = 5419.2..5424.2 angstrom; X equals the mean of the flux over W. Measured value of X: 16.1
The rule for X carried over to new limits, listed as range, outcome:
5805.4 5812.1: 14.7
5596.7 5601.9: 17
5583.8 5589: 15.4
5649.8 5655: 17.2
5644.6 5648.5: 15.8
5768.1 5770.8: 16.5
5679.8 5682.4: 16.1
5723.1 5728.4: 15.5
